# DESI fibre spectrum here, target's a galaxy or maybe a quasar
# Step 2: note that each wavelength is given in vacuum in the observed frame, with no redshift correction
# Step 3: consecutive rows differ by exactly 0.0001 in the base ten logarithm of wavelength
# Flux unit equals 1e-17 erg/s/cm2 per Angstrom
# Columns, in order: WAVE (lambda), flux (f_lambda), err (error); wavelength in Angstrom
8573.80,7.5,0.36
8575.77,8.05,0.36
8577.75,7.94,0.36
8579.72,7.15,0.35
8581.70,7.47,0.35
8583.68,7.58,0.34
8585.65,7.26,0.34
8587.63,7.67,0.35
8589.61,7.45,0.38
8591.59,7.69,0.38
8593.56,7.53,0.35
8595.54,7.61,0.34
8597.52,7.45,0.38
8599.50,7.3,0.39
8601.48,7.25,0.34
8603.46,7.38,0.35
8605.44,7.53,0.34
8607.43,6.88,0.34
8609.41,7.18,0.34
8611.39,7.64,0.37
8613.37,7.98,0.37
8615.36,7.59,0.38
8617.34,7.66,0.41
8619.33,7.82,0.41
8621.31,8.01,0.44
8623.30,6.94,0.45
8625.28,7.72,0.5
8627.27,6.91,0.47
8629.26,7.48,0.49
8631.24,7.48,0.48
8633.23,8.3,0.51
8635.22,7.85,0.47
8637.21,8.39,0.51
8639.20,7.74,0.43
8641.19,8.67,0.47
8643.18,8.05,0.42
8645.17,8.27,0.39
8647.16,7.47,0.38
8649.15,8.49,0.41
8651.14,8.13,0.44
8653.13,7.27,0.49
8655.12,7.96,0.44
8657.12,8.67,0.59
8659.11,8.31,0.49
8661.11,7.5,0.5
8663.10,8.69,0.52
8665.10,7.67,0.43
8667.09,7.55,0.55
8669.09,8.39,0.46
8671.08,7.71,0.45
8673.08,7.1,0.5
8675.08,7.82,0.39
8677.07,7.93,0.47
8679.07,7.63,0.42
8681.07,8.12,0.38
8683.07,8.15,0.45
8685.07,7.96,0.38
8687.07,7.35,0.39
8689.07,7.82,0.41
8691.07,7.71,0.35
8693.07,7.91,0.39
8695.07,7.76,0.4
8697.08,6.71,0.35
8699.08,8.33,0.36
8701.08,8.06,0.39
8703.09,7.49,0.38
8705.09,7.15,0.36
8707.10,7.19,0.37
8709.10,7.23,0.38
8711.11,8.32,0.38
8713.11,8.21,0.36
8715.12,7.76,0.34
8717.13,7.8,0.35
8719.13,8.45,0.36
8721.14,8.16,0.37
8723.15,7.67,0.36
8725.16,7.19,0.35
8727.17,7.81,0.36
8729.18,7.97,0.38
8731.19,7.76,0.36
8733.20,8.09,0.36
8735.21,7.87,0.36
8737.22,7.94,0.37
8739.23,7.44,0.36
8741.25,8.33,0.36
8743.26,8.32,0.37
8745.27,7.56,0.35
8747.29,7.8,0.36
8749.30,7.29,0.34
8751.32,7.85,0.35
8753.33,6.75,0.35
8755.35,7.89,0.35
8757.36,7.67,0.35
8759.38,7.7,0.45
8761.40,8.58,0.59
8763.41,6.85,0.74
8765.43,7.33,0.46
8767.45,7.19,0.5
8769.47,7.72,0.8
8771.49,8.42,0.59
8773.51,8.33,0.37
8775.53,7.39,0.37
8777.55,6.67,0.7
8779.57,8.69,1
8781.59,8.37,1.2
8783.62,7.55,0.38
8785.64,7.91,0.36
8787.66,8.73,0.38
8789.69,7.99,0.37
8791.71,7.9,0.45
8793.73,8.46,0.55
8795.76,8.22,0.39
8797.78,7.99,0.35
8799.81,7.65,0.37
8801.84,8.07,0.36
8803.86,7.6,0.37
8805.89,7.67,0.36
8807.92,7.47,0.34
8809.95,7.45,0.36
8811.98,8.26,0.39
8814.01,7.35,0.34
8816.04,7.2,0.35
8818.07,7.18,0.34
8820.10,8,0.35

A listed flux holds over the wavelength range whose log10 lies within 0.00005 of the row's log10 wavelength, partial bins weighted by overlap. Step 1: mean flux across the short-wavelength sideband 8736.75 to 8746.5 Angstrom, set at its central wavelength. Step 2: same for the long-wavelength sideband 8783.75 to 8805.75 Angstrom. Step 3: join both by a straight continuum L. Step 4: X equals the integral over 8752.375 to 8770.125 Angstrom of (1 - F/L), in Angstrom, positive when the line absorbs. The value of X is 1.0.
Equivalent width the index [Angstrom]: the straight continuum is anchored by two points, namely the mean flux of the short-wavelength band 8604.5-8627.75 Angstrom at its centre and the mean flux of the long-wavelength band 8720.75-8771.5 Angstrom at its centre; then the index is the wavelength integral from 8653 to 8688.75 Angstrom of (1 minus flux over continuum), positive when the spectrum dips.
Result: -1.4 Angstrom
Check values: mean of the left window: 7.5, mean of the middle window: 7.89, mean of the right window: 7.72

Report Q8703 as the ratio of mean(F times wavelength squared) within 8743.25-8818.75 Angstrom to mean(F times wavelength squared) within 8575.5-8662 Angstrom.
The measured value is 1.05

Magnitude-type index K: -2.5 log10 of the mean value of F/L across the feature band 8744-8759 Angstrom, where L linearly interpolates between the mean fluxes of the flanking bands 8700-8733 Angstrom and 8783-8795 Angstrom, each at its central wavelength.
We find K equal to 0.05 mag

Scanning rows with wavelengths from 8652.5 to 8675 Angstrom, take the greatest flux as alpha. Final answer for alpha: 8.69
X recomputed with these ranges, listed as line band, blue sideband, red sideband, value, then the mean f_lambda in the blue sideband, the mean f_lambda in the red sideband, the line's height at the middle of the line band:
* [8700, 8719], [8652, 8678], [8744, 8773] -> 0.10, 7.89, 7.63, 7.77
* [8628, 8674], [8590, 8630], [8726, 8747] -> -2.08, 7.48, 7.9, 7.61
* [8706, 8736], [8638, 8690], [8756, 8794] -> 0.26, 7.94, 7.86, 7.9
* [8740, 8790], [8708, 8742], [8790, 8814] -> 0.51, 7.88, 7.87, 7.87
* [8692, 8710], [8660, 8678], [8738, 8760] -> 0.54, 7.82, 7.69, 7.77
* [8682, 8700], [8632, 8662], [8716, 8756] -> 0.43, 8.07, 7.8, 7.93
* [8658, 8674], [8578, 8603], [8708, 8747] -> -0.37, 7.47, 7.88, 7.7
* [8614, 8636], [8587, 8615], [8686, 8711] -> -0.36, 7.47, 7.59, 7.5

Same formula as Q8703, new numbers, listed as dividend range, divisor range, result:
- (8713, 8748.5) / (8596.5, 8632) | 1.09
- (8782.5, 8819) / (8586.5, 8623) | 1.09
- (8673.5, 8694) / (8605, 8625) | 1.06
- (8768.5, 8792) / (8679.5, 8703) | 1.05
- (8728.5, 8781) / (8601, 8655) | 1.03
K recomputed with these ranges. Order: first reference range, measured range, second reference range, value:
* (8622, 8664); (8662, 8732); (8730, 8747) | 0.02 mag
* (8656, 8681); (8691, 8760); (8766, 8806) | 0.02 mag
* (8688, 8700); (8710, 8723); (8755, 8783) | -0.05 mag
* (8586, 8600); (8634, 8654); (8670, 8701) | -0.05 mag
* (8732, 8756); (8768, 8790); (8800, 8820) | -0.04 mag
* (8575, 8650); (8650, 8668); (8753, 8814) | -0.04 mag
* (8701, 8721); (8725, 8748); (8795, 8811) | -0.01 mag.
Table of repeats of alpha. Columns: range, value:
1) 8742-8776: 8.58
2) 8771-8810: 8.73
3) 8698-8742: 8.45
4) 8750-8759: 7.89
